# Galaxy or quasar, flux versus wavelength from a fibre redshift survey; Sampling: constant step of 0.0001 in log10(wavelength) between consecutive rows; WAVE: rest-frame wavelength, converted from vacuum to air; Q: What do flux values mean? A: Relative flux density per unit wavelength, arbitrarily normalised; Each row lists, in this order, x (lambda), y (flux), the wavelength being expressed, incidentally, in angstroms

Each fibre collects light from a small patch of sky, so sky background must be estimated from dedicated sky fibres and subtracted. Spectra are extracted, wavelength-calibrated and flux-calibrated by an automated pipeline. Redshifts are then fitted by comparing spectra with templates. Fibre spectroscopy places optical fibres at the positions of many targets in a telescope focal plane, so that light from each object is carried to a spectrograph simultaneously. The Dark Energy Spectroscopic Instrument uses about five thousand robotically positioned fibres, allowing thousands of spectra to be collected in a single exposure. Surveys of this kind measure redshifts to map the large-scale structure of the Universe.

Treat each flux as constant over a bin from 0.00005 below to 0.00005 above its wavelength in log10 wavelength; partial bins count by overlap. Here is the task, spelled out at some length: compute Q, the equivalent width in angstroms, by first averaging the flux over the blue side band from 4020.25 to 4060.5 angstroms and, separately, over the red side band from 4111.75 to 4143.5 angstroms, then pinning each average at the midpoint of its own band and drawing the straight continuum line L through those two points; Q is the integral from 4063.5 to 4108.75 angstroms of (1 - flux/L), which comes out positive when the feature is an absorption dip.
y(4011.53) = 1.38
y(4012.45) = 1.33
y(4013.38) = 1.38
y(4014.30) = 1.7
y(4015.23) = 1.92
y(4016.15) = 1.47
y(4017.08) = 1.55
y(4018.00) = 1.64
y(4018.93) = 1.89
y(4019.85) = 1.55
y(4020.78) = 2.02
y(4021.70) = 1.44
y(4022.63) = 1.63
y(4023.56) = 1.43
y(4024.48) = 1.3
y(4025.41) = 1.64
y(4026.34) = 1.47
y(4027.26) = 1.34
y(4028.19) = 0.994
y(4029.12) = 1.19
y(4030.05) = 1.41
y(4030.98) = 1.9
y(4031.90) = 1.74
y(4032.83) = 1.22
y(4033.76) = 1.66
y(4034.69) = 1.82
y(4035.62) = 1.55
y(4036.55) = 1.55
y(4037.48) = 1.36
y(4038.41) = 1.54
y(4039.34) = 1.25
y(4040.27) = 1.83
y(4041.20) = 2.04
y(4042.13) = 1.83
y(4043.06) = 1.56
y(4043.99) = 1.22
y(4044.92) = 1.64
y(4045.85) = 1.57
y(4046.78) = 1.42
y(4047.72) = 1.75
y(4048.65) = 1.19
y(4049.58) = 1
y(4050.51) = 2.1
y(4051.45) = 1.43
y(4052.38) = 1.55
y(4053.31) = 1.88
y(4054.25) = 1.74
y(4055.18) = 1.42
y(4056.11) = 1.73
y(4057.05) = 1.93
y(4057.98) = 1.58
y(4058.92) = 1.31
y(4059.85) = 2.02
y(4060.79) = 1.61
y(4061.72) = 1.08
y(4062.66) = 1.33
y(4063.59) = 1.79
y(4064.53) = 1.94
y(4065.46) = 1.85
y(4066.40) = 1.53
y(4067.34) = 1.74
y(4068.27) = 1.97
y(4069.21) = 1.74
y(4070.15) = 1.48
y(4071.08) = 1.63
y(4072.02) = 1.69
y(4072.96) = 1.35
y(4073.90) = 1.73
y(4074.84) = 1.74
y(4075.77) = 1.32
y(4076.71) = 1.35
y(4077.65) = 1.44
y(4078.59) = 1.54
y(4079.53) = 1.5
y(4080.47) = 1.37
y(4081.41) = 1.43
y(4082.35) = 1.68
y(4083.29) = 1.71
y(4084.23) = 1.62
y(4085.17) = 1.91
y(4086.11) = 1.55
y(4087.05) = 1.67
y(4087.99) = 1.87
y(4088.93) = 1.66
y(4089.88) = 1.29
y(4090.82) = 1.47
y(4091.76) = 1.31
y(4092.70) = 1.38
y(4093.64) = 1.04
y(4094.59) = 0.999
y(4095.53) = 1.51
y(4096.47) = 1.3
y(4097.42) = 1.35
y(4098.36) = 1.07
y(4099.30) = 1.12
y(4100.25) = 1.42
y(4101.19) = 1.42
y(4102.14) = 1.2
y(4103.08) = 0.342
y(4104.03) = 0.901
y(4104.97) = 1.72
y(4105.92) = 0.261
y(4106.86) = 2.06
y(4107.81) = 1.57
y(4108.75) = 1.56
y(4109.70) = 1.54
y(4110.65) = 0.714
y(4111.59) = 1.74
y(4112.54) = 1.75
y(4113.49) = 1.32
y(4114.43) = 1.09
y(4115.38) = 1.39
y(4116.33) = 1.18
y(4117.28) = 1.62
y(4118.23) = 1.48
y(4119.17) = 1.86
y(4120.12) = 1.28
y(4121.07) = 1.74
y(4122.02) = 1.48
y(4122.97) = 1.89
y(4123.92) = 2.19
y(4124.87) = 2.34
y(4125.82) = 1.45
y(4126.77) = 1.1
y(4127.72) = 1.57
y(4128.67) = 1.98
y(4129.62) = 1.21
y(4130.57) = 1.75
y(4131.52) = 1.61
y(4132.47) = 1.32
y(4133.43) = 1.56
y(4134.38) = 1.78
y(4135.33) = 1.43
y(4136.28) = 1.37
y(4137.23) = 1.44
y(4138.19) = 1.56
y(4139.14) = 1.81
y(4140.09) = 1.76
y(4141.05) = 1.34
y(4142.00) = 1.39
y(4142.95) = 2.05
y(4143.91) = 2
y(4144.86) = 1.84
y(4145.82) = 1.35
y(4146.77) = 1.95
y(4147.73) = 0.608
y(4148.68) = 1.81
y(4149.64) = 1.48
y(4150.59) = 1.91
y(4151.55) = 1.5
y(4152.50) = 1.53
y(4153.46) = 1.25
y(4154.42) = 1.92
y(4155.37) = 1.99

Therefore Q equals 3.0 angstroms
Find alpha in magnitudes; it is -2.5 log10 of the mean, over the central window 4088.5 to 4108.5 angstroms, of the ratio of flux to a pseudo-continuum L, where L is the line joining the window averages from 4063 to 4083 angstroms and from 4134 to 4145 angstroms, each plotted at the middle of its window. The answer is 0.274 mag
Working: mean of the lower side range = 1.61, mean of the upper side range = 1.64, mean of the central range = 1.26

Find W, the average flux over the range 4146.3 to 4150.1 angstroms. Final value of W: 1.46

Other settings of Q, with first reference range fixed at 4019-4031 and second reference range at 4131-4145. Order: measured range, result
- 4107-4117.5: 1.1 angstroms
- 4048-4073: -1.6 angstroms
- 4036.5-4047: -0.5 angstroms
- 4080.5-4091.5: -0.4 angstroms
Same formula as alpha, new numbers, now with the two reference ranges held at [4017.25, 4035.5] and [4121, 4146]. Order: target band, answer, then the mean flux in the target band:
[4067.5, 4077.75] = -0.01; 1.6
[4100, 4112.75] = 0.25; 1.29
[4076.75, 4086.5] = 0.02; 1.57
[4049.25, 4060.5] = -0.05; 1.65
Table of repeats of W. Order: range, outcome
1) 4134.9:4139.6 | 1.52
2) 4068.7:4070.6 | 1.61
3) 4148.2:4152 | 1.68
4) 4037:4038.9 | 1.45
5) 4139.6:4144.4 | 1.71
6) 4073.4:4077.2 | 1.53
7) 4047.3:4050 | 1.31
